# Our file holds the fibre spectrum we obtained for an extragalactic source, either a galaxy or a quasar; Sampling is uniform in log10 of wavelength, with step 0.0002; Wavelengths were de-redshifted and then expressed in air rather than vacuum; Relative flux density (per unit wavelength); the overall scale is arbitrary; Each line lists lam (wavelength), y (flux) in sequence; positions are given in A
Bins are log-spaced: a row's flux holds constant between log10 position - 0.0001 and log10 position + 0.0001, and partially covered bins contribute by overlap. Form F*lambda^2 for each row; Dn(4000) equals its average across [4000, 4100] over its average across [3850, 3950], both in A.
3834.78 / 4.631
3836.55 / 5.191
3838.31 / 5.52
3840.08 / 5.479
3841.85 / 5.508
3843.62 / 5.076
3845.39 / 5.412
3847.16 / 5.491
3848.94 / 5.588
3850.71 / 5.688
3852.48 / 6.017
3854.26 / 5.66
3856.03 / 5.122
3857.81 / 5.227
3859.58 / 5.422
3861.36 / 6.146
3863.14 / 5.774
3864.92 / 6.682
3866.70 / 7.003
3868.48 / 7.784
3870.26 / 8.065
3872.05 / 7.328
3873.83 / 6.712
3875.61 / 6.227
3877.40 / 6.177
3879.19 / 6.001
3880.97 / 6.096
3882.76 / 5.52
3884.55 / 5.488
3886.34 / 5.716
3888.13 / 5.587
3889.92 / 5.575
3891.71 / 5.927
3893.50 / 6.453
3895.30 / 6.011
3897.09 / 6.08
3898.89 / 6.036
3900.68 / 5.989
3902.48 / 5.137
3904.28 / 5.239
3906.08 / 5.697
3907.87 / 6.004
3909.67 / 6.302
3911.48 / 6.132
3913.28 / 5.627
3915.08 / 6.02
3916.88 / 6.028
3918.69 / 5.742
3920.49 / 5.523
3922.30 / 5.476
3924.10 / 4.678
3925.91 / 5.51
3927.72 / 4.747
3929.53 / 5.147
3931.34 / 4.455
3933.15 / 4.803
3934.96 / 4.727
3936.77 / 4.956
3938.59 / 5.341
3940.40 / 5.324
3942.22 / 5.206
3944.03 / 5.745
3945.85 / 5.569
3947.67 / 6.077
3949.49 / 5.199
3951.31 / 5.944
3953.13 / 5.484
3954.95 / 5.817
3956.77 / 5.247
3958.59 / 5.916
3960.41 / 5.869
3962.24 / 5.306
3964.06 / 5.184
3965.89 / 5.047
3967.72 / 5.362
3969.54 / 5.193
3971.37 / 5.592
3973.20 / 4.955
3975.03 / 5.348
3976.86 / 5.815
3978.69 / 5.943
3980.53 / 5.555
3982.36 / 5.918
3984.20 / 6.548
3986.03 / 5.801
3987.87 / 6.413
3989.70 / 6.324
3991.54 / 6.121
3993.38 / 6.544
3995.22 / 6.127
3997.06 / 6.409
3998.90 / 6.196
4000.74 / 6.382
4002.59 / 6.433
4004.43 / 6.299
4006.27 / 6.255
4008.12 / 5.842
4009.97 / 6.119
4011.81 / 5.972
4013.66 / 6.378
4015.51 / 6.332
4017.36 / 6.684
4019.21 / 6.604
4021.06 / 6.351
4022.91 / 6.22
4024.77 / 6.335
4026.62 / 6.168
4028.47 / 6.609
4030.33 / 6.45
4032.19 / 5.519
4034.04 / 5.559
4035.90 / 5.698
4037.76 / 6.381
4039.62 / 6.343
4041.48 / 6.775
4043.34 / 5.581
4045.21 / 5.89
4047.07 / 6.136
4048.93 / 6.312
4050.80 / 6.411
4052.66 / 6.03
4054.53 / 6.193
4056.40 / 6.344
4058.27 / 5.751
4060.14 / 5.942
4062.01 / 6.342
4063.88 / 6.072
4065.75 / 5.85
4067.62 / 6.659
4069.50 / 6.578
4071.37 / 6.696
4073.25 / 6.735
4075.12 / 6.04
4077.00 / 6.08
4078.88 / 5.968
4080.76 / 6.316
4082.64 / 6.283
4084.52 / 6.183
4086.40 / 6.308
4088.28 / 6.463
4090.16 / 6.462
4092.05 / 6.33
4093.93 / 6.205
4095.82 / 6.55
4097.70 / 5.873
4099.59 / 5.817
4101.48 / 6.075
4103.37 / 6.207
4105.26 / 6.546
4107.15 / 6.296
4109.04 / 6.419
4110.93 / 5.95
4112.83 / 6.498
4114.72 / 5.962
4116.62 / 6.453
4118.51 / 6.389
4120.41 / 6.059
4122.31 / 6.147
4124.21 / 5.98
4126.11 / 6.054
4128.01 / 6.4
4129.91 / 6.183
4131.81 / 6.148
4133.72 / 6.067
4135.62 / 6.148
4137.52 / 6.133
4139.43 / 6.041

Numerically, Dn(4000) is 1.16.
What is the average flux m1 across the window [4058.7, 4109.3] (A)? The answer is 6.26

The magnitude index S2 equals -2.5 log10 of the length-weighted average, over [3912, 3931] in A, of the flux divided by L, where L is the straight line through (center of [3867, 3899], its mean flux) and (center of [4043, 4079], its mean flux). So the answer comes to 0.15 mag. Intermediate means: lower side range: 6.28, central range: 5.43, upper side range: 6.19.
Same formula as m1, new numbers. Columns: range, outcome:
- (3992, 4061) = 6.2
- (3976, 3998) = 6.13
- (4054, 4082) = 6.24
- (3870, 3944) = 5.7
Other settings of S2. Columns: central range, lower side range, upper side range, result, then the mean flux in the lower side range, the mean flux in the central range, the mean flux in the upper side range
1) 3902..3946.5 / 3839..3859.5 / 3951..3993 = 0.040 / 5.48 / 5.41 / 5.69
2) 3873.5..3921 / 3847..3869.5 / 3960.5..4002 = 0.011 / 6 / 5.88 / 5.83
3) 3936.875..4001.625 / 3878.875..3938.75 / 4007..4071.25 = 0.026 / 5.58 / 5.73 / 6.2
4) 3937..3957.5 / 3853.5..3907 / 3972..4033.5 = 0.109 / 6.06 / 5.52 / 6.15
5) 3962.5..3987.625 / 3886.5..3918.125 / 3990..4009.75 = 0.108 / 5.87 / 5.57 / 6.26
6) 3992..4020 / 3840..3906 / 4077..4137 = -0.034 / 5.96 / 6.3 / 6.22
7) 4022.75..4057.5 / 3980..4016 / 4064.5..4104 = 0.015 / 6.2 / 6.15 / 6.27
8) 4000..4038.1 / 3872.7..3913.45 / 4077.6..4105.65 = -0.018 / 5.91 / 6.21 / 6.23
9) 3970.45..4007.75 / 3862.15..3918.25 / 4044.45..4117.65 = 0.026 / 6.14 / 6.05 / 6.24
